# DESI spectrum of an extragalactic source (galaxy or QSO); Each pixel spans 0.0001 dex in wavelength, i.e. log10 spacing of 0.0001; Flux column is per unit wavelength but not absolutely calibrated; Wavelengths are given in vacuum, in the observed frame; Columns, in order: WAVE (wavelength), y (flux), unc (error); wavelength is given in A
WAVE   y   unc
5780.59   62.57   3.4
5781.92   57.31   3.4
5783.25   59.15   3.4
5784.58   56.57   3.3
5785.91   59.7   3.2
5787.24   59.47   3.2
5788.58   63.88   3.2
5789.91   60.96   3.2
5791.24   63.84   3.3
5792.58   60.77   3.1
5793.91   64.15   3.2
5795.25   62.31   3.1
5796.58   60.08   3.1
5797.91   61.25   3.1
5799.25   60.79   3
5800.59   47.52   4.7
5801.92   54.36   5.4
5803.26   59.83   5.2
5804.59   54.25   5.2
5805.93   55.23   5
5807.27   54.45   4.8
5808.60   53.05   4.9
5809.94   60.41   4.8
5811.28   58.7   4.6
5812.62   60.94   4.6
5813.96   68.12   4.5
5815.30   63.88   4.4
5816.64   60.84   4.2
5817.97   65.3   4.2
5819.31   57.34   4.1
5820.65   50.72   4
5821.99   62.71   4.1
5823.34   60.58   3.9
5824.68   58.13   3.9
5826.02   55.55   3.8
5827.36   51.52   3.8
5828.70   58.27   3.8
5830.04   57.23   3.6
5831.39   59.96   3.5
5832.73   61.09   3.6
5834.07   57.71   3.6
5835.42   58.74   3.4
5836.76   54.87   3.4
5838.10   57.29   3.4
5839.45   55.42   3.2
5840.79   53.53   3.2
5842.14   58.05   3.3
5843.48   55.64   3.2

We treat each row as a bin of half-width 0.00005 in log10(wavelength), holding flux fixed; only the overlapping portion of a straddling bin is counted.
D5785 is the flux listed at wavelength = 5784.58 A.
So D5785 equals 56.57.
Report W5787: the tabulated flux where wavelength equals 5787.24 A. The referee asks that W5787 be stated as 59.47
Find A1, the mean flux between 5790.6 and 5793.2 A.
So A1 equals 62.2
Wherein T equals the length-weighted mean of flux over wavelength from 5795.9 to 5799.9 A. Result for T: 60.8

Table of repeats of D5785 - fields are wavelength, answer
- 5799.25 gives 60.79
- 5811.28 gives 58.7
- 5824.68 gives 58.13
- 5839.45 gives 55.42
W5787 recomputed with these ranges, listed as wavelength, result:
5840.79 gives 53.53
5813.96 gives 68.12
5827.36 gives 51.52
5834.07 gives 57.71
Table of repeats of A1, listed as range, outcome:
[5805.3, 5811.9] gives 56.4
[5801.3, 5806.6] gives 55.9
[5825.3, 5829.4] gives 55.3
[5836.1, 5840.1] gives 55.8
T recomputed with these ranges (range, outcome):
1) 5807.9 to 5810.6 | 56.8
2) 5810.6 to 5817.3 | 62.4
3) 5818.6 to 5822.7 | 56.9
